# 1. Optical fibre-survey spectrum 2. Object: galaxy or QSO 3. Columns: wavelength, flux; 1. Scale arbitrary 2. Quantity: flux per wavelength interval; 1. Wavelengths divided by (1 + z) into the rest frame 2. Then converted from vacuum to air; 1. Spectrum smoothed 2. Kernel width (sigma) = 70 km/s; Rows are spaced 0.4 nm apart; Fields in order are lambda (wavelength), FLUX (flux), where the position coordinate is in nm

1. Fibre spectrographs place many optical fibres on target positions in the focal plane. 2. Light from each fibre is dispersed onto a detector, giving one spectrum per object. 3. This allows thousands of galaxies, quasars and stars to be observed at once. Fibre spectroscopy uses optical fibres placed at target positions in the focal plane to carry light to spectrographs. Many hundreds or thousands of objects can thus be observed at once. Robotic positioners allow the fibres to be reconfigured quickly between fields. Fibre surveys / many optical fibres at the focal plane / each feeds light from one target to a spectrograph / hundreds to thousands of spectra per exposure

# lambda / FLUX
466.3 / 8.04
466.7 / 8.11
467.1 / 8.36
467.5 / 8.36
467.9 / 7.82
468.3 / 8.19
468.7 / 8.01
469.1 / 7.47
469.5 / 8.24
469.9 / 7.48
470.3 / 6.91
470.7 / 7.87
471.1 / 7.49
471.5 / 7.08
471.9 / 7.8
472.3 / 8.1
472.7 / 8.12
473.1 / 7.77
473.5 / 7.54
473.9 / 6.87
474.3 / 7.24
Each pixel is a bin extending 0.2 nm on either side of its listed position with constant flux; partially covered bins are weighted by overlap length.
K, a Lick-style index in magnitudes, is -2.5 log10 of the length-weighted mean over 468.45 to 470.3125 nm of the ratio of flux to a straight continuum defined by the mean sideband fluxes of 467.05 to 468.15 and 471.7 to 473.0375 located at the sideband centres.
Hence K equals 0.05 mag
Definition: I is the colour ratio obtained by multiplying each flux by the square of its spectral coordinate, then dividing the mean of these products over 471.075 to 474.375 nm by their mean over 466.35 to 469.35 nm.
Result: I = 0.96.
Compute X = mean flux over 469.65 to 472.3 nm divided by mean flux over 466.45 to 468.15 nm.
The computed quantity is 0.9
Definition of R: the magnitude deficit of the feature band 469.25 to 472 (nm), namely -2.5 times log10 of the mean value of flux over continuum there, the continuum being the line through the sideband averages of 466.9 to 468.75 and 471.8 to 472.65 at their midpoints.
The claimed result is 0.07 mag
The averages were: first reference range 8.16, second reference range 8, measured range 7.54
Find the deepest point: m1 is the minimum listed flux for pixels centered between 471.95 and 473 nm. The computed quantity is 8.1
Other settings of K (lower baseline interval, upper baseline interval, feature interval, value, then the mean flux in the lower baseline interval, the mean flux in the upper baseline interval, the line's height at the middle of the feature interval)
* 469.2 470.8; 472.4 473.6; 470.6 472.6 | 0.008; 7.6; 7.86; 7.74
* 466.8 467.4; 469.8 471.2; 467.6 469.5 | 0.000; 8.32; 7.43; 7.94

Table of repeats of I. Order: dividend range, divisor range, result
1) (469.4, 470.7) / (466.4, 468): 0.93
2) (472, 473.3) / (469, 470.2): 1.05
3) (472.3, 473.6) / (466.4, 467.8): 0.98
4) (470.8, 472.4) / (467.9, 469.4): 0.97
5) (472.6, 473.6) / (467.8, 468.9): 0.99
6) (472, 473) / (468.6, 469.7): 1.03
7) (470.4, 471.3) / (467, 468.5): 0.94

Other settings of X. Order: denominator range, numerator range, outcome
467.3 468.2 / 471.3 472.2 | 0.93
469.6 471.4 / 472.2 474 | 1.03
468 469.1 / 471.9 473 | 1.01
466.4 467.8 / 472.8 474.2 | 0.90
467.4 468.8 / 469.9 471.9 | 0.92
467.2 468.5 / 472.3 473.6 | 0.97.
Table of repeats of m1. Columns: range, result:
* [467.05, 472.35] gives 6.91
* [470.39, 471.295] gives 7.49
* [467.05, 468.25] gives 7.82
